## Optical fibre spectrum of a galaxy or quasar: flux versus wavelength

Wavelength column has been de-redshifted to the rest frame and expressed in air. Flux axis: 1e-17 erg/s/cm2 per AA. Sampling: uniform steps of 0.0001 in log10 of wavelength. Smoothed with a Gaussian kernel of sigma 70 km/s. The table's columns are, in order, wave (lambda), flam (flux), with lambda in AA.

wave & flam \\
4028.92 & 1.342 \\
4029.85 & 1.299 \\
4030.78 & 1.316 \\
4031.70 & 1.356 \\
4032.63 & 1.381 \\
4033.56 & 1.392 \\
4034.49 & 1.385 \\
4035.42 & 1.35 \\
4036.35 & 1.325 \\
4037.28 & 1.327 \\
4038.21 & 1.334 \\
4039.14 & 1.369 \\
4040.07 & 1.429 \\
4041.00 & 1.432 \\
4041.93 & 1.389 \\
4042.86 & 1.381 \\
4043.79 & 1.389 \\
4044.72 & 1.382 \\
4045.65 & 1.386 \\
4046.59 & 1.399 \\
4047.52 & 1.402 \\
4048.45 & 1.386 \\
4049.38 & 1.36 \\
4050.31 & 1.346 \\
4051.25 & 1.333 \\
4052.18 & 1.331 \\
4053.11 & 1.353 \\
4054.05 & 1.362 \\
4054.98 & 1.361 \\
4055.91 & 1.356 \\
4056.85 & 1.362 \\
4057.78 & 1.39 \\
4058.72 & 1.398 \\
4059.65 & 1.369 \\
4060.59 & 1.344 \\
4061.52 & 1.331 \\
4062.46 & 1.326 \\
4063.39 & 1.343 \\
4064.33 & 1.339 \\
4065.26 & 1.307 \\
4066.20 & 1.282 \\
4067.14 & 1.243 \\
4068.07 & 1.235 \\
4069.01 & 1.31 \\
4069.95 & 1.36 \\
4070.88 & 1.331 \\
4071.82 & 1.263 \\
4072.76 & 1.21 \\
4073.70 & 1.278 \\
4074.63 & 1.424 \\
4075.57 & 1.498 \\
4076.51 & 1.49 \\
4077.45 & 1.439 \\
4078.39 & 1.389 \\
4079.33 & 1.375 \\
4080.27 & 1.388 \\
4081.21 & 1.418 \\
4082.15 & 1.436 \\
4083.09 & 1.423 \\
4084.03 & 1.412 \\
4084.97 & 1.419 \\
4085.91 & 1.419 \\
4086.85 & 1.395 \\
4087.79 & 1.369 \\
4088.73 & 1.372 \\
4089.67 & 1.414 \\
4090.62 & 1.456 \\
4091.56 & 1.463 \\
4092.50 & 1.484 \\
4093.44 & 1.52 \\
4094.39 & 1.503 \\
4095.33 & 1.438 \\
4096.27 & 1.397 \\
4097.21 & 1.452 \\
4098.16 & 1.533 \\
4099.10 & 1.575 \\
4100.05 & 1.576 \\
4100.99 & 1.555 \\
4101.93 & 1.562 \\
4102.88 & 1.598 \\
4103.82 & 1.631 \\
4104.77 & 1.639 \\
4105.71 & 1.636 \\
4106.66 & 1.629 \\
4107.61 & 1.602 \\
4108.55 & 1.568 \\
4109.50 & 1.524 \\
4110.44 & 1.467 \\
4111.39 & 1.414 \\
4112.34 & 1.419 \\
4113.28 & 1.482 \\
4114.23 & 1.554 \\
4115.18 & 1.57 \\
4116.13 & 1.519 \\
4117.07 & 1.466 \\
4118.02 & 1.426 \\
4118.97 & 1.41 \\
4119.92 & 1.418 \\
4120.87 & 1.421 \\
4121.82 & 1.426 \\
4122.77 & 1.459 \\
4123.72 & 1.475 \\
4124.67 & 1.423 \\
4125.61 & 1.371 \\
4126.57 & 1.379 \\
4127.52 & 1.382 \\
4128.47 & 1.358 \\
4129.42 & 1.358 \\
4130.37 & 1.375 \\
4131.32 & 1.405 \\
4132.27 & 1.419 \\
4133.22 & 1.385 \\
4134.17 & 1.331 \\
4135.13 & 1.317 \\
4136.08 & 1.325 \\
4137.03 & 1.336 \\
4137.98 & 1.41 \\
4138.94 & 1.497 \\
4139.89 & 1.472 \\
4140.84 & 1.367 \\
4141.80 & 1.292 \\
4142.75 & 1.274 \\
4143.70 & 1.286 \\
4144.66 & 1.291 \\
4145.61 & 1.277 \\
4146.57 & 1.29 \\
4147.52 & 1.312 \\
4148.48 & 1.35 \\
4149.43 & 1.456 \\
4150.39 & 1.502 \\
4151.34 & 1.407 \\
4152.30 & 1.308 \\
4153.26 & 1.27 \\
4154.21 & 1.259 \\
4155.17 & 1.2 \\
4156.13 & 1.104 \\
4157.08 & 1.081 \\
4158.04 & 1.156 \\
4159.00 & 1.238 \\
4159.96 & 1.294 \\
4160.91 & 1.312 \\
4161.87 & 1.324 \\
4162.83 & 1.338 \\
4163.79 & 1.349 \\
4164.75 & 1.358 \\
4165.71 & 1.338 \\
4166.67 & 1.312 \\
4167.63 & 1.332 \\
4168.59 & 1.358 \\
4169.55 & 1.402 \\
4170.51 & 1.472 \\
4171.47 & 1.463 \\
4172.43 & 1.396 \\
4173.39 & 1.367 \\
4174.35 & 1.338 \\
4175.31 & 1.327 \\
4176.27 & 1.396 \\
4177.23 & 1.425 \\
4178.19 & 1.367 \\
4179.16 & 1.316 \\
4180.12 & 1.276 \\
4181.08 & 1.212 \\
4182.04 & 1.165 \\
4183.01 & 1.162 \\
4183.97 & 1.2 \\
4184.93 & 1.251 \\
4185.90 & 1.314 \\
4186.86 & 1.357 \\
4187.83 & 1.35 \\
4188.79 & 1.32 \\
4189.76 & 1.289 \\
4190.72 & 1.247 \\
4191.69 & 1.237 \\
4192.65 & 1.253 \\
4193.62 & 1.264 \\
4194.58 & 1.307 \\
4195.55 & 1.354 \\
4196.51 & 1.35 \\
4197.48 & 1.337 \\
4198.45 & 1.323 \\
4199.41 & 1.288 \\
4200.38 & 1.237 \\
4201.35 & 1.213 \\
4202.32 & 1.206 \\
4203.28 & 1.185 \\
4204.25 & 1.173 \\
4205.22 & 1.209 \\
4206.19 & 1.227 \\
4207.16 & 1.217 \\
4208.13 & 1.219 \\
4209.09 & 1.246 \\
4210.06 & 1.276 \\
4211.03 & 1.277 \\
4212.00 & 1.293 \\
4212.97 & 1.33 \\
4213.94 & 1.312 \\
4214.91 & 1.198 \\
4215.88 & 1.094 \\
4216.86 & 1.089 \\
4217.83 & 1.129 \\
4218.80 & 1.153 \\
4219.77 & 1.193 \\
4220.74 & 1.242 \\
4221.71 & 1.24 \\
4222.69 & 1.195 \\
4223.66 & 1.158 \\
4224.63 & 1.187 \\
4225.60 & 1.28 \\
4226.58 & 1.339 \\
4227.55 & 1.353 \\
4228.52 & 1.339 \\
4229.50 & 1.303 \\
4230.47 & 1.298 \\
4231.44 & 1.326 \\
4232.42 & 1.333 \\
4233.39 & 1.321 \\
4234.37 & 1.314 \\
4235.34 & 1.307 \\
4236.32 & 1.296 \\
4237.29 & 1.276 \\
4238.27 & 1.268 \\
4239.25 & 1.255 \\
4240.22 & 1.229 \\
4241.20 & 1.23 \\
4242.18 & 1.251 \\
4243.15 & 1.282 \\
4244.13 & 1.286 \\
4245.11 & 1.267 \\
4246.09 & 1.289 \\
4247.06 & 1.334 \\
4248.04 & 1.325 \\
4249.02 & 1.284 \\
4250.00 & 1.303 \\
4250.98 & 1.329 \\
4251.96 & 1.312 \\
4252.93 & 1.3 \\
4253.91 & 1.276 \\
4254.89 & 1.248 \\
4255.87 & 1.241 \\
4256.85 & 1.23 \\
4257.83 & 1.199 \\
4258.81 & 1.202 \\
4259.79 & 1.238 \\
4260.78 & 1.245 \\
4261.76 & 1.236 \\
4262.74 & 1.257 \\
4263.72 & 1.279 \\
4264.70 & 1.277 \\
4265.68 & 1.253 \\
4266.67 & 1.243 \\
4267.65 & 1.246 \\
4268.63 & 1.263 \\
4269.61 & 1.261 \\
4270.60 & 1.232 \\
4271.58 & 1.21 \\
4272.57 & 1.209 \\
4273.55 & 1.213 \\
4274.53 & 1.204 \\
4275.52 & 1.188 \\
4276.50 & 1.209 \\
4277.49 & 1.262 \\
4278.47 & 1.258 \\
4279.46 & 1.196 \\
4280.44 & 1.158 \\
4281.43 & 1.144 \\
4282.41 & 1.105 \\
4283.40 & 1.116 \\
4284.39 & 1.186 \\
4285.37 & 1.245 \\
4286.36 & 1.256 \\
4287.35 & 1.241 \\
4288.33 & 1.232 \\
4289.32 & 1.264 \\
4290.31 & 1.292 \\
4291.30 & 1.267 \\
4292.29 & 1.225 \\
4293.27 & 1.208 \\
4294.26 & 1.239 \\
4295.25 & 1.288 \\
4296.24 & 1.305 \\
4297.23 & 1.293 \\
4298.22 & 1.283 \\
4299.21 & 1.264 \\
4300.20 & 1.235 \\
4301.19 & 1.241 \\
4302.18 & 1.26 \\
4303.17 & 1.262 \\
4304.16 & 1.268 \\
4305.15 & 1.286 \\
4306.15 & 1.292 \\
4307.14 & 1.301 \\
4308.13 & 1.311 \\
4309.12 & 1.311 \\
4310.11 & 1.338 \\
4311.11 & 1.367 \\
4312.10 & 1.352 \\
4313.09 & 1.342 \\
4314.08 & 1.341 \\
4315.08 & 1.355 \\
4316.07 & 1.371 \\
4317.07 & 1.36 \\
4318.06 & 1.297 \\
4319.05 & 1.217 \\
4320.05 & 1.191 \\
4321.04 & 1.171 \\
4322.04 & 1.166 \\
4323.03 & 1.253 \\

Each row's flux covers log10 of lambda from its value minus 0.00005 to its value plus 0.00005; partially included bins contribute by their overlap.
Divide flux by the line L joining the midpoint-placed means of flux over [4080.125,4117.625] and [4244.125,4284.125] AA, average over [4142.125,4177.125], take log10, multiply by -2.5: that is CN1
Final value 0.06 mag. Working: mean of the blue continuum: 1.49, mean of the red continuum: 1.24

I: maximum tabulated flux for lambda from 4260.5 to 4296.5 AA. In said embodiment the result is 1.305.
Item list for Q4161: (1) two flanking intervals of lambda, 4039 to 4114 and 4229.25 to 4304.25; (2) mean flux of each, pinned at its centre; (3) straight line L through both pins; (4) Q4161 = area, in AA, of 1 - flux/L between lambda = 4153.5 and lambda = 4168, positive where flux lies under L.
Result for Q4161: 0.9 AA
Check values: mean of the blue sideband 1.42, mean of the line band 1.27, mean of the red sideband 1.25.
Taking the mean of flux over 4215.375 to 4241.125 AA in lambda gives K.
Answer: 1.25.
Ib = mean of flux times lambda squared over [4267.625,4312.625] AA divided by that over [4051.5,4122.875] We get 1.0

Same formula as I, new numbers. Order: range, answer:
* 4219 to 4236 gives 1.353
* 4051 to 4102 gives 1.576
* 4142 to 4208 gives 1.502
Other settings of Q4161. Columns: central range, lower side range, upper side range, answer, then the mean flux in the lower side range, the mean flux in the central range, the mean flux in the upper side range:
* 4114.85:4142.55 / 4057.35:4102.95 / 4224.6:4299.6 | -0.8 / 1.4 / 1.4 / 1.26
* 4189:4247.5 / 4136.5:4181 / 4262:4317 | 1.7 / 1.33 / 1.26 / 1.26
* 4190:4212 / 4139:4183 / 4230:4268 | 0.7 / 1.32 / 1.26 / 1.27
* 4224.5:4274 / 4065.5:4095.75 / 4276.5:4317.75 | 0.8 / 1.39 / 1.27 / 1.27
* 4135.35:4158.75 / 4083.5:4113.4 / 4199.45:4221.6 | 1.1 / 1.5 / 1.31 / 1.22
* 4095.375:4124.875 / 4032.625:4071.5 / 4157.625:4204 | -3.9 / 1.35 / 1.51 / 1.31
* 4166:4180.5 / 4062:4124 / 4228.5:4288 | -0.2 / 1.44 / 1.37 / 1.25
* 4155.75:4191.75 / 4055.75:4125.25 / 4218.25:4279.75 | 1.0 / 1.43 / 1.31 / 1.26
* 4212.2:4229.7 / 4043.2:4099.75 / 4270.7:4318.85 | 1.0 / 1.39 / 1.23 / 1.26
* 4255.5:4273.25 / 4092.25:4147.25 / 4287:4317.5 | 1.1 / 1.45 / 1.24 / 1.29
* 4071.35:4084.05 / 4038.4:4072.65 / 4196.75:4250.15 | -0.5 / 1.35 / 1.39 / 1.26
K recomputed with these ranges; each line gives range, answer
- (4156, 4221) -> 1.28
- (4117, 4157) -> 1.36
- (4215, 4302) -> 1.25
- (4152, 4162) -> 1.23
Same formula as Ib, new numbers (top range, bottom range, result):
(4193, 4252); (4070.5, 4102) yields 0.94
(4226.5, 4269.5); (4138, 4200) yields 1.01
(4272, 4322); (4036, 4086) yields 1.03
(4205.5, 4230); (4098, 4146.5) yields 0.89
